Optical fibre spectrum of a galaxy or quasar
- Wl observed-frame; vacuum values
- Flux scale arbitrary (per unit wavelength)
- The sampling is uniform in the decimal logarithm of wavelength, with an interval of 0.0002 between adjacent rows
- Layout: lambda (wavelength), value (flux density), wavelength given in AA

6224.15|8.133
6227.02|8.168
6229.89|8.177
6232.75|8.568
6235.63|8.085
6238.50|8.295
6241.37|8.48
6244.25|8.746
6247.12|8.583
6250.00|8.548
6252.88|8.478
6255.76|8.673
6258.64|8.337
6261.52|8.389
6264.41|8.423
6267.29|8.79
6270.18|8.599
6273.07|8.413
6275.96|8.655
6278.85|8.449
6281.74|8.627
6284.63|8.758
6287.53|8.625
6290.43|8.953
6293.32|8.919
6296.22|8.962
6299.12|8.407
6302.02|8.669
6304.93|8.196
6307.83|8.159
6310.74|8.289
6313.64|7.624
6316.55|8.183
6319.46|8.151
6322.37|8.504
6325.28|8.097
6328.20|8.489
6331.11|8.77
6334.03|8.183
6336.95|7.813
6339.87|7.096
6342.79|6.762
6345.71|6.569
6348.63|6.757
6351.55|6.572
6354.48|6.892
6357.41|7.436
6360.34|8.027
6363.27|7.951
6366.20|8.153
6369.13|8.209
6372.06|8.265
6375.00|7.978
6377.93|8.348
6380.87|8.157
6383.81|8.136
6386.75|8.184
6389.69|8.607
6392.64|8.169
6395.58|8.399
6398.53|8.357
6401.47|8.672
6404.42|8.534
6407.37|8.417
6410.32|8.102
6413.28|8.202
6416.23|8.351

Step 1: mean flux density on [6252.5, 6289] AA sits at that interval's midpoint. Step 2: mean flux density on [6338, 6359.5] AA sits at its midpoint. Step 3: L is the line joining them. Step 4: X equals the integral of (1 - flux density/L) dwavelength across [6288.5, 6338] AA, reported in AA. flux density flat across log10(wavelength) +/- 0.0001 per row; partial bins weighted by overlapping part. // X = -4.7 AA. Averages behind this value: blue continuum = 8.56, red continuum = 6.92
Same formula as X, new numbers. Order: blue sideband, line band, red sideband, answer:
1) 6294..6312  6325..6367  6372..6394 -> 4.0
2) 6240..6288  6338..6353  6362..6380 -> 2.7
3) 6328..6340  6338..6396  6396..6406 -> 4.2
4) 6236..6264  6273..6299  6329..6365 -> -2.0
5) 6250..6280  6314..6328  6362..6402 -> 0.3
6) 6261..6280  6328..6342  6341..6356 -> -1.8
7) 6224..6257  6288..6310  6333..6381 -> -1.7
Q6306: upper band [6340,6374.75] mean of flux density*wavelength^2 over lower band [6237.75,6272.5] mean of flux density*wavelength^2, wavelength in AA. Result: 0.9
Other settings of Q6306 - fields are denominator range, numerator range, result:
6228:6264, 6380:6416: 1.04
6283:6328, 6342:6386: 0.92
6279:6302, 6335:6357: 0.81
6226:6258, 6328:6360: 0.90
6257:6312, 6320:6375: 0.92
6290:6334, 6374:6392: 1.00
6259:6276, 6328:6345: 0.93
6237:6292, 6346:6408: 0.97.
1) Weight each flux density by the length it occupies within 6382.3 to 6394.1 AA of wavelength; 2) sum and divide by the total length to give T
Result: 8.27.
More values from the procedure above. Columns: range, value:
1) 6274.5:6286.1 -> 8.62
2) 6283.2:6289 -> 8.68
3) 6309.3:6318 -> 8.04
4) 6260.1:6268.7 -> 8.53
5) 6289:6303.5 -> 8.78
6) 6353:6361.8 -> 7.44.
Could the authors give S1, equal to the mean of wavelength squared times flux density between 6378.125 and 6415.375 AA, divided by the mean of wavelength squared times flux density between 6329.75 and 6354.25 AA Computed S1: 1.16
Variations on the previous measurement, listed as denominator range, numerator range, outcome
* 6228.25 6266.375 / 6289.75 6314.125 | 1.02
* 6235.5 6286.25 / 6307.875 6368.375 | 0.93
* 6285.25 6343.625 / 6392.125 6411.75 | 1.04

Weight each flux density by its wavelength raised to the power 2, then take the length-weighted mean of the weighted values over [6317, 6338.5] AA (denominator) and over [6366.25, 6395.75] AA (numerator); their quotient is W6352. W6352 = 1.0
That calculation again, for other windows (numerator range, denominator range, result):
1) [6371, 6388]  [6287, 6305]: 0.96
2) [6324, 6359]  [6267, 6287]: 0.88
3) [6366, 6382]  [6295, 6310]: 0.99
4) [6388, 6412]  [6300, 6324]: 1.05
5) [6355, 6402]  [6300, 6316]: 1.02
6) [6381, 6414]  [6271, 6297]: 0.99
